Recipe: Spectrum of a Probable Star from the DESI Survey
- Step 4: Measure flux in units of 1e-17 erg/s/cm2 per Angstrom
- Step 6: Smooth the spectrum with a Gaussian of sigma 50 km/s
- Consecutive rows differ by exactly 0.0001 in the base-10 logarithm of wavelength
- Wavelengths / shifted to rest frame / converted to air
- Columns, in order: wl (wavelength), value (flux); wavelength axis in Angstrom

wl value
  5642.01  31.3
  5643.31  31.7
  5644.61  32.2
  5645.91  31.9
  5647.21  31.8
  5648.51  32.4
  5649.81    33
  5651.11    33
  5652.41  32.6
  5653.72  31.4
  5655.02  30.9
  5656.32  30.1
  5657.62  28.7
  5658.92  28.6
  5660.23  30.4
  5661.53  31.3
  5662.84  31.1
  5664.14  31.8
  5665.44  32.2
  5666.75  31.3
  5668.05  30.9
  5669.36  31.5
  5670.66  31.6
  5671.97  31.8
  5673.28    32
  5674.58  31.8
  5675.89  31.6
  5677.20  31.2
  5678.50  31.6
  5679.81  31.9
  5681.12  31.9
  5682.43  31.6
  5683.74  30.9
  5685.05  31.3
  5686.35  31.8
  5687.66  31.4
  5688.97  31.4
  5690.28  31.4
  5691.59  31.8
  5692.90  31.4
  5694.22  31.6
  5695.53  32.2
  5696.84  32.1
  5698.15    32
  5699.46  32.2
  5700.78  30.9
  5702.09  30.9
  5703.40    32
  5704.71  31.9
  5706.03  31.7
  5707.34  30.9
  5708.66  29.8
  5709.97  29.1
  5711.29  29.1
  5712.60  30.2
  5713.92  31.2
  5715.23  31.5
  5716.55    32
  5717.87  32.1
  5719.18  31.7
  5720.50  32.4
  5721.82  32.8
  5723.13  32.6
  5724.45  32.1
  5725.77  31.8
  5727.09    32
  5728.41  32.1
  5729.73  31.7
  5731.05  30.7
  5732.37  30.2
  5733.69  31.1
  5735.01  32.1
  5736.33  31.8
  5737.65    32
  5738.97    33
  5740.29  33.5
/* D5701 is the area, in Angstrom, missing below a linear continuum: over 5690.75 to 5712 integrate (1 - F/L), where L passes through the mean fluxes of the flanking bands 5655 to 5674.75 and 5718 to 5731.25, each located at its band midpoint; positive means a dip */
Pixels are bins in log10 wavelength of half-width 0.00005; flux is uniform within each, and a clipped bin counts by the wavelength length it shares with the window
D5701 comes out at 0.27 Angstrom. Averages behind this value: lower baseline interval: 31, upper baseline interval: 32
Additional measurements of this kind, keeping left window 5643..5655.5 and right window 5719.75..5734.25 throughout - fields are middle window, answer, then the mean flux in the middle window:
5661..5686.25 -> 0.4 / 31.6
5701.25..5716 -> 0.5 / 30.8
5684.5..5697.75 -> 0.1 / 31.7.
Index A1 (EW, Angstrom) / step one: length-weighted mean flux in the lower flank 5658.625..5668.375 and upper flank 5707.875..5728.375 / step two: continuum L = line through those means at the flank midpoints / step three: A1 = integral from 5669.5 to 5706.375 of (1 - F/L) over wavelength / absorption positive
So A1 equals -0.5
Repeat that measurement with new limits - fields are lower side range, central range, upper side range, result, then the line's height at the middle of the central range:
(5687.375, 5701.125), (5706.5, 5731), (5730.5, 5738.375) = 0.1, 31.5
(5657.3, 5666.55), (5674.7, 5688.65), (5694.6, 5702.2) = -0.1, 31.3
